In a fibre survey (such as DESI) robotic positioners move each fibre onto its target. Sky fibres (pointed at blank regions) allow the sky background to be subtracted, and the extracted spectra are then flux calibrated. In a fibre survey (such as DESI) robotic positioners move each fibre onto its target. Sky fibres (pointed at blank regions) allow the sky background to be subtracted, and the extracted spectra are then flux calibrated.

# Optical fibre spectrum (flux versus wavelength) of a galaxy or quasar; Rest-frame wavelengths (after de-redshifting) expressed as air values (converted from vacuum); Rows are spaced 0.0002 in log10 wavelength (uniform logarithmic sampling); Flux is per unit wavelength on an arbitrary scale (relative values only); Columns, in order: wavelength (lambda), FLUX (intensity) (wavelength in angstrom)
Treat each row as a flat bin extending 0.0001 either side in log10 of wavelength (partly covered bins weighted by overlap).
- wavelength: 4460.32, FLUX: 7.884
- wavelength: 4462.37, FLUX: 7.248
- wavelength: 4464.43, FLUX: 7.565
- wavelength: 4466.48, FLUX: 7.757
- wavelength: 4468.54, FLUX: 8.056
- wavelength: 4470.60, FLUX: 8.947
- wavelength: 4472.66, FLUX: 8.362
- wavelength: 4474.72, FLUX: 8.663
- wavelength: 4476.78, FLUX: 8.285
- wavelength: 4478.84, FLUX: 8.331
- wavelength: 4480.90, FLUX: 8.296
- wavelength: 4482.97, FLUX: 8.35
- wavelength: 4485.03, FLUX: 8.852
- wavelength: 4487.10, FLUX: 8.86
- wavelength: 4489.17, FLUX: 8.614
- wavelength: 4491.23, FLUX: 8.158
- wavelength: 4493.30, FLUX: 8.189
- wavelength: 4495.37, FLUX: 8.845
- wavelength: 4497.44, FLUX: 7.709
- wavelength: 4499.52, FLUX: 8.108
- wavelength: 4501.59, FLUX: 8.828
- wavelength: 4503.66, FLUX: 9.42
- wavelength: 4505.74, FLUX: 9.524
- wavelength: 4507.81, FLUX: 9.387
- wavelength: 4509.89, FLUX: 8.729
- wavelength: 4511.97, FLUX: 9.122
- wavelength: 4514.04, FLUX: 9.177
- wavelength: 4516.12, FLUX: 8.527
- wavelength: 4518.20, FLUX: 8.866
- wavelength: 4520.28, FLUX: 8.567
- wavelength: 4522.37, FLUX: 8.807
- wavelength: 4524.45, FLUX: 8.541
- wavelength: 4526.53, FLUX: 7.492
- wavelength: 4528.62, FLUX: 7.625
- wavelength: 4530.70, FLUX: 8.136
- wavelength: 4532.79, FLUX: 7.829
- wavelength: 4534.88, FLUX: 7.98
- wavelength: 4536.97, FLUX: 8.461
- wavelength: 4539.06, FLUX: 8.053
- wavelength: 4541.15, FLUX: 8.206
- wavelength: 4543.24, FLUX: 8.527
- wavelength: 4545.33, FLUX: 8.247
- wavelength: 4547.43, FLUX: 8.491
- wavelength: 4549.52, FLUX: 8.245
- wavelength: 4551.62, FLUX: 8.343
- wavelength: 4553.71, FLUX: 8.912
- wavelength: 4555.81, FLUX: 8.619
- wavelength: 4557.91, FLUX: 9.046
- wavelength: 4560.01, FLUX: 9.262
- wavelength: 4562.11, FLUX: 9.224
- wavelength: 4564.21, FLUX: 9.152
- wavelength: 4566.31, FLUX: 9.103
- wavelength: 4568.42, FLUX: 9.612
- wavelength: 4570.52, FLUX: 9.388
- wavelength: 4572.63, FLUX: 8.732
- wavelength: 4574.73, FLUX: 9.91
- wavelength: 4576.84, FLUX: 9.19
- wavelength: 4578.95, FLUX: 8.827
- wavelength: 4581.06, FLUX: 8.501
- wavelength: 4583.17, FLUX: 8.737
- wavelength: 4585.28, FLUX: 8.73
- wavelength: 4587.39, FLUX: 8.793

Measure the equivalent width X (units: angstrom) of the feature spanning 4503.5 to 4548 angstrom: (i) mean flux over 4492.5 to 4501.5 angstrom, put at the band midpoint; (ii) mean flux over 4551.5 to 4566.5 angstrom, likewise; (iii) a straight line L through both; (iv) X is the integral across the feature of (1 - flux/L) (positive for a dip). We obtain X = 0.4 angstrom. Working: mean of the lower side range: 8.27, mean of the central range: 8.51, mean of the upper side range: 8.99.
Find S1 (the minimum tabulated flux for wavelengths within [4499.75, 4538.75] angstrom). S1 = 7.492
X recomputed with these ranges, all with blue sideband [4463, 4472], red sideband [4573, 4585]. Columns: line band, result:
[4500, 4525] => -1.5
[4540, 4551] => 0.5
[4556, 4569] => -0.5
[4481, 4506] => -0.9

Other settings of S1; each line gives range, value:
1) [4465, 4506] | 7.709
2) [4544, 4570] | 8.245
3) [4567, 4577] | 8.732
